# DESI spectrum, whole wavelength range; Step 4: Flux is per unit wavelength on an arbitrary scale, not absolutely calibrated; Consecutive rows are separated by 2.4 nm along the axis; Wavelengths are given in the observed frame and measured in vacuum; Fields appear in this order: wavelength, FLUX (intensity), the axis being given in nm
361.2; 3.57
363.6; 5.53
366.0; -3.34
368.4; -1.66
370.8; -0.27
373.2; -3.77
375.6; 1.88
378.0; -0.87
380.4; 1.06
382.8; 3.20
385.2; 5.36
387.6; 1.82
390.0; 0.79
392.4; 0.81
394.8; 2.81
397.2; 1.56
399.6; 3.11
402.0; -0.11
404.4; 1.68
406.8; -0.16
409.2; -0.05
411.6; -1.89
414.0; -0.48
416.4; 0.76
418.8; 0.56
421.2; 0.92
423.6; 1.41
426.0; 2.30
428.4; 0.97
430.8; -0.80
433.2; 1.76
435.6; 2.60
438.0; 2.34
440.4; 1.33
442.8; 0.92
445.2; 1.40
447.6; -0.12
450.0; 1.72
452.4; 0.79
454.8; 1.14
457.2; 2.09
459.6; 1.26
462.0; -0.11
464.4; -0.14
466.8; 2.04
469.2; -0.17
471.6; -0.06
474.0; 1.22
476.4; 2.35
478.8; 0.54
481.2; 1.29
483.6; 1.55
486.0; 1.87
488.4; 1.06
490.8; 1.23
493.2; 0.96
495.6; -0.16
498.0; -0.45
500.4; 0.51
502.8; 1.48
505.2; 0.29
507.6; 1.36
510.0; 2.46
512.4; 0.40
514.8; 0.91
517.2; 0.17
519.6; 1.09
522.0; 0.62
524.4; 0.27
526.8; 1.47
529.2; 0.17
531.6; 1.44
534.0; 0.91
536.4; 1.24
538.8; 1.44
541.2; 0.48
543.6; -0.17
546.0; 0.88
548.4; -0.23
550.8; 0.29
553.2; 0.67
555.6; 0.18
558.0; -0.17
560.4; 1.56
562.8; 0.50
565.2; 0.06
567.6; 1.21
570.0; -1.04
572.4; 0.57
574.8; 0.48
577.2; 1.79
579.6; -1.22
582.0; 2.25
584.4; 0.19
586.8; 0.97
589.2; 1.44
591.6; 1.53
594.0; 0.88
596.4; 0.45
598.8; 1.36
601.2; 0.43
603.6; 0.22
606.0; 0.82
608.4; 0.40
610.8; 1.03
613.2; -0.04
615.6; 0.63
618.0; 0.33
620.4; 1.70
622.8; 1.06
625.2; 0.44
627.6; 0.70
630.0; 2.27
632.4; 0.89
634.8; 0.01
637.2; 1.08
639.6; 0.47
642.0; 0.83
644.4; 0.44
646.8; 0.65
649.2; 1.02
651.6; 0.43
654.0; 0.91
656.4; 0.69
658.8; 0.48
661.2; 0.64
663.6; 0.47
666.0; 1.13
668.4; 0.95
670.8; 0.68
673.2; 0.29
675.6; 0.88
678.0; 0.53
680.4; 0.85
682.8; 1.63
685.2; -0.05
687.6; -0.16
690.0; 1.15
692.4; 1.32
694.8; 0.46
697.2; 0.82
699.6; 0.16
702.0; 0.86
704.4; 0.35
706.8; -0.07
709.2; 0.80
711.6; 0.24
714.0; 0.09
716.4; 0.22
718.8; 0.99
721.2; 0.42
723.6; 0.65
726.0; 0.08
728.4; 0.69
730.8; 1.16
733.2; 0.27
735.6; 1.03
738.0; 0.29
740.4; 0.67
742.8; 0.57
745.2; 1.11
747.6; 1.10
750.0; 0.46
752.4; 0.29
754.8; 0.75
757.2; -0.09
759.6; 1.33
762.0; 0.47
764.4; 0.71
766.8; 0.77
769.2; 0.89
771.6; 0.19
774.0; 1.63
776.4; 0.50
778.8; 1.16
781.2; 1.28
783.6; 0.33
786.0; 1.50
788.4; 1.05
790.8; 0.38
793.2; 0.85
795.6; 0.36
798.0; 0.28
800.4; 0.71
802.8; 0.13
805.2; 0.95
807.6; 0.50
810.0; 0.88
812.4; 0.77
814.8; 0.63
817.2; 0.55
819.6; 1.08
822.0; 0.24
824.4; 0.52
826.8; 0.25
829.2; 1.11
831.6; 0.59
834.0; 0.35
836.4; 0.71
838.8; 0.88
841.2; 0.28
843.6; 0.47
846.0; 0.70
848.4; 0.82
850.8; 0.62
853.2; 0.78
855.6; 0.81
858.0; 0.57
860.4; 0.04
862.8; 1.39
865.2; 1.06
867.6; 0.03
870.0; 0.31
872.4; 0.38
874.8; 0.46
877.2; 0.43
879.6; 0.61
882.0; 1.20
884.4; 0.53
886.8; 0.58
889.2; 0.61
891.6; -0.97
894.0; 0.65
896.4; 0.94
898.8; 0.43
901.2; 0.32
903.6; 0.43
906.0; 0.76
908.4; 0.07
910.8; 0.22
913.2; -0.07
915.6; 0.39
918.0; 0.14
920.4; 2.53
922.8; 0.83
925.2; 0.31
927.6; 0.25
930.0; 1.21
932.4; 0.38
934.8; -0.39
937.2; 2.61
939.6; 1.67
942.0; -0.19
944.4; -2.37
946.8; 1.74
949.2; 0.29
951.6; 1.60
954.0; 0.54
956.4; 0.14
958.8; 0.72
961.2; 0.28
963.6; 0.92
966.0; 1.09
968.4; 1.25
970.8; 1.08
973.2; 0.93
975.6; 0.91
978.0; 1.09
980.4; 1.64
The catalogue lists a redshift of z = 1.470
